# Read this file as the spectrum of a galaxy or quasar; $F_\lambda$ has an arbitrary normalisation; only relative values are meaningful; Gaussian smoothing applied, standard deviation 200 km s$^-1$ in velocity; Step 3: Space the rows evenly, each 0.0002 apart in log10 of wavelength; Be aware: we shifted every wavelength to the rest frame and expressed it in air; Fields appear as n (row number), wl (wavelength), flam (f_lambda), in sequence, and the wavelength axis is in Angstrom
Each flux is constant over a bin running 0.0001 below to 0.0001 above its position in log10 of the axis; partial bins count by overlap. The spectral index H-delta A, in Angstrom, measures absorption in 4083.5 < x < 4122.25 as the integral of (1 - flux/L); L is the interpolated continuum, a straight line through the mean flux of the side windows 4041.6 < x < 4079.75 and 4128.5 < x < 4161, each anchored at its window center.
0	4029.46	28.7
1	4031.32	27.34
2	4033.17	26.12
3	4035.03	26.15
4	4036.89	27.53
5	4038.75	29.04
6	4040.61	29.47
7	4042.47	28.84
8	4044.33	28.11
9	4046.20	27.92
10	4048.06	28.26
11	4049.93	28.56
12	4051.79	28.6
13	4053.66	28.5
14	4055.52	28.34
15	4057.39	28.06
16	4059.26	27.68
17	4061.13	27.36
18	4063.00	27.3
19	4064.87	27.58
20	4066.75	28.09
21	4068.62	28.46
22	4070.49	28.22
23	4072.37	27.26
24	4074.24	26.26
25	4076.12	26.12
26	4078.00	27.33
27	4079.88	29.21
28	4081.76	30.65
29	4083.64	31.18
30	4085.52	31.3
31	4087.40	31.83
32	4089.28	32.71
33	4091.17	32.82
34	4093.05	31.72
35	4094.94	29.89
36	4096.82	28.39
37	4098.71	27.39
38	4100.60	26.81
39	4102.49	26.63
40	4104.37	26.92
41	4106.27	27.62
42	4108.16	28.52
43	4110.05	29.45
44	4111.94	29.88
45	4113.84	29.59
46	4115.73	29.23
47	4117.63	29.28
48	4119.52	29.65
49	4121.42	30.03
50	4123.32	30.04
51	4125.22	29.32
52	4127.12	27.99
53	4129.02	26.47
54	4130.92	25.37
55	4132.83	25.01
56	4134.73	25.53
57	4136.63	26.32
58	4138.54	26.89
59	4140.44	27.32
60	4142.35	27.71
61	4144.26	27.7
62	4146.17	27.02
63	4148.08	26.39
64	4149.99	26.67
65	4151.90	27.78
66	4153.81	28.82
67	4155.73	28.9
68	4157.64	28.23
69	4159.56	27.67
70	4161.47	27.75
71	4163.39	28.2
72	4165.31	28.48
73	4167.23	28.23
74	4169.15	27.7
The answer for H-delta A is -2.9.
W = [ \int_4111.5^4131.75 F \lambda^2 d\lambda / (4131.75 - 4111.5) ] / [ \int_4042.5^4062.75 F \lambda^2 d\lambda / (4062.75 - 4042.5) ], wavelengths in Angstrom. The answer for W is 1.1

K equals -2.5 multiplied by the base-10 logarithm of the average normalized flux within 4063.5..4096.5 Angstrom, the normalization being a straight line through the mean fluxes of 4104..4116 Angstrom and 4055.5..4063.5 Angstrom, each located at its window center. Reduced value -0.05 mag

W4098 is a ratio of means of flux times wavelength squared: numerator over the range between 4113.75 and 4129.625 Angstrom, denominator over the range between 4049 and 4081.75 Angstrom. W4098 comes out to 1.1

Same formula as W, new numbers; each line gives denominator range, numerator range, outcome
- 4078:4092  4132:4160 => 0.90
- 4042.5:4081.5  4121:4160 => 1.02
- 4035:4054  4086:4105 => 1.07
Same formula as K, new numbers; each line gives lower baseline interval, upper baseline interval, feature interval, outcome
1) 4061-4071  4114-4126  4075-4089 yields -0.05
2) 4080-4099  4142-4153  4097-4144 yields 0.04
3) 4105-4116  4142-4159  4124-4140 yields 0.06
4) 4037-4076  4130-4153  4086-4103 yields -0.09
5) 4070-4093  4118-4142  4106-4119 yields -0.03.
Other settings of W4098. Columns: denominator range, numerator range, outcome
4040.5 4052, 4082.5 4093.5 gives 1.14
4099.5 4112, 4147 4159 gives 1.02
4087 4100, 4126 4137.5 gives 0.87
